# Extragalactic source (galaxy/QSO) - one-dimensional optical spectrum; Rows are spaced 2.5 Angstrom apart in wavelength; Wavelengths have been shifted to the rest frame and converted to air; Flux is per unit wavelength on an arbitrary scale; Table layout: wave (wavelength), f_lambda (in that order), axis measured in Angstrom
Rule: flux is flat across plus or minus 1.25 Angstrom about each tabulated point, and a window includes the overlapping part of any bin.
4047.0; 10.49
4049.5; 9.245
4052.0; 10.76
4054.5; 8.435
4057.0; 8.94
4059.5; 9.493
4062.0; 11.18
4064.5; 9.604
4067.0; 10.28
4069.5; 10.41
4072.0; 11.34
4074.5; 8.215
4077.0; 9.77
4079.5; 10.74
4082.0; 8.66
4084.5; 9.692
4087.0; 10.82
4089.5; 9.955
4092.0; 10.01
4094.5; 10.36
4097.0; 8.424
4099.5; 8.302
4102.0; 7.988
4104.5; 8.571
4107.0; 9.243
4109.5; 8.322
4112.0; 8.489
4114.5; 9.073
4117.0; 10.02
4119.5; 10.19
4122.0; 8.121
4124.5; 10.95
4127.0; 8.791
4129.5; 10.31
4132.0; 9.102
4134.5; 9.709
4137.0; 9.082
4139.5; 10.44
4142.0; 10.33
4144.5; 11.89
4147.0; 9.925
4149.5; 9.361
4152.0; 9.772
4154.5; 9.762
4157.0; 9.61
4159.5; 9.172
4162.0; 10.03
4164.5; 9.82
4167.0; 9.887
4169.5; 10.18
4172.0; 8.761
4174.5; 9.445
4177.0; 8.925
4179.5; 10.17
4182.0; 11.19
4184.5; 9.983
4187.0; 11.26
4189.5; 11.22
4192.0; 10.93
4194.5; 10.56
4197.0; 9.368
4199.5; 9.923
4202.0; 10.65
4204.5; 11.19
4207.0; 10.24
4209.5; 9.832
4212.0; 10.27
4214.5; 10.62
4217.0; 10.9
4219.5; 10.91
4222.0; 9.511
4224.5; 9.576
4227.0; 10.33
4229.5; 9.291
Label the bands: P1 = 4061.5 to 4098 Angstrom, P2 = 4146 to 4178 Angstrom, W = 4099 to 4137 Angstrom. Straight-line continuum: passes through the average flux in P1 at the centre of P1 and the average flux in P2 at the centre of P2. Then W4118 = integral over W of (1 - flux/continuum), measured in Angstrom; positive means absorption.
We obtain 2.4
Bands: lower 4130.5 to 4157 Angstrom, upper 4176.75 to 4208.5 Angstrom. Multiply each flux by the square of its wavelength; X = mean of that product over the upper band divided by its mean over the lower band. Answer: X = 1.1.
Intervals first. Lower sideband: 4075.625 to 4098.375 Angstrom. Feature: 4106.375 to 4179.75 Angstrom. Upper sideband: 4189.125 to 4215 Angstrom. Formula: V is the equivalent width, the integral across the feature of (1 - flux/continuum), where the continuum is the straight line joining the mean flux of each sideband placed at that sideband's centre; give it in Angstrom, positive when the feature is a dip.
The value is 3.4 Angstrom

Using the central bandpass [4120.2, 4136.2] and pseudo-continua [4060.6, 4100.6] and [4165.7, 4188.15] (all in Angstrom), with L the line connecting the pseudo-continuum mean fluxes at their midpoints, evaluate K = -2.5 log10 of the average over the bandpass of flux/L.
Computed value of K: 0.05 mag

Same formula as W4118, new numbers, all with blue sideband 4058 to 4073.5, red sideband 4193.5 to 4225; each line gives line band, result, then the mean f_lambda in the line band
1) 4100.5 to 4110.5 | 1.7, 8.53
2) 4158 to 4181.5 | 1.5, 9.65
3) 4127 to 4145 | 0.6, 9.96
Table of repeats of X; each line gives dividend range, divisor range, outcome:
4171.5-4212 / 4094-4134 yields 1.17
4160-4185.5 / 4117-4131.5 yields 1.04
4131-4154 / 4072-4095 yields 1.04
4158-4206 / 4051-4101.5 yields 1.10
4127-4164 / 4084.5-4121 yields 1.08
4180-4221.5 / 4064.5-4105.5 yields 1.16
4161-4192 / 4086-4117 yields 1.15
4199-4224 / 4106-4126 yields 1.17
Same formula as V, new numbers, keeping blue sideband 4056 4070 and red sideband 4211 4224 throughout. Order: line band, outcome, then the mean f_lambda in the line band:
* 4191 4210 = 0.0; 10.3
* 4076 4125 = 3.5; 9.36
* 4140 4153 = -0.1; 10.3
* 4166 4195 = 0.3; 10.2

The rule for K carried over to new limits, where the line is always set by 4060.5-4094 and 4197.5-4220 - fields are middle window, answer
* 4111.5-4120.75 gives 0.072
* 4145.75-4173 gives 0.069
